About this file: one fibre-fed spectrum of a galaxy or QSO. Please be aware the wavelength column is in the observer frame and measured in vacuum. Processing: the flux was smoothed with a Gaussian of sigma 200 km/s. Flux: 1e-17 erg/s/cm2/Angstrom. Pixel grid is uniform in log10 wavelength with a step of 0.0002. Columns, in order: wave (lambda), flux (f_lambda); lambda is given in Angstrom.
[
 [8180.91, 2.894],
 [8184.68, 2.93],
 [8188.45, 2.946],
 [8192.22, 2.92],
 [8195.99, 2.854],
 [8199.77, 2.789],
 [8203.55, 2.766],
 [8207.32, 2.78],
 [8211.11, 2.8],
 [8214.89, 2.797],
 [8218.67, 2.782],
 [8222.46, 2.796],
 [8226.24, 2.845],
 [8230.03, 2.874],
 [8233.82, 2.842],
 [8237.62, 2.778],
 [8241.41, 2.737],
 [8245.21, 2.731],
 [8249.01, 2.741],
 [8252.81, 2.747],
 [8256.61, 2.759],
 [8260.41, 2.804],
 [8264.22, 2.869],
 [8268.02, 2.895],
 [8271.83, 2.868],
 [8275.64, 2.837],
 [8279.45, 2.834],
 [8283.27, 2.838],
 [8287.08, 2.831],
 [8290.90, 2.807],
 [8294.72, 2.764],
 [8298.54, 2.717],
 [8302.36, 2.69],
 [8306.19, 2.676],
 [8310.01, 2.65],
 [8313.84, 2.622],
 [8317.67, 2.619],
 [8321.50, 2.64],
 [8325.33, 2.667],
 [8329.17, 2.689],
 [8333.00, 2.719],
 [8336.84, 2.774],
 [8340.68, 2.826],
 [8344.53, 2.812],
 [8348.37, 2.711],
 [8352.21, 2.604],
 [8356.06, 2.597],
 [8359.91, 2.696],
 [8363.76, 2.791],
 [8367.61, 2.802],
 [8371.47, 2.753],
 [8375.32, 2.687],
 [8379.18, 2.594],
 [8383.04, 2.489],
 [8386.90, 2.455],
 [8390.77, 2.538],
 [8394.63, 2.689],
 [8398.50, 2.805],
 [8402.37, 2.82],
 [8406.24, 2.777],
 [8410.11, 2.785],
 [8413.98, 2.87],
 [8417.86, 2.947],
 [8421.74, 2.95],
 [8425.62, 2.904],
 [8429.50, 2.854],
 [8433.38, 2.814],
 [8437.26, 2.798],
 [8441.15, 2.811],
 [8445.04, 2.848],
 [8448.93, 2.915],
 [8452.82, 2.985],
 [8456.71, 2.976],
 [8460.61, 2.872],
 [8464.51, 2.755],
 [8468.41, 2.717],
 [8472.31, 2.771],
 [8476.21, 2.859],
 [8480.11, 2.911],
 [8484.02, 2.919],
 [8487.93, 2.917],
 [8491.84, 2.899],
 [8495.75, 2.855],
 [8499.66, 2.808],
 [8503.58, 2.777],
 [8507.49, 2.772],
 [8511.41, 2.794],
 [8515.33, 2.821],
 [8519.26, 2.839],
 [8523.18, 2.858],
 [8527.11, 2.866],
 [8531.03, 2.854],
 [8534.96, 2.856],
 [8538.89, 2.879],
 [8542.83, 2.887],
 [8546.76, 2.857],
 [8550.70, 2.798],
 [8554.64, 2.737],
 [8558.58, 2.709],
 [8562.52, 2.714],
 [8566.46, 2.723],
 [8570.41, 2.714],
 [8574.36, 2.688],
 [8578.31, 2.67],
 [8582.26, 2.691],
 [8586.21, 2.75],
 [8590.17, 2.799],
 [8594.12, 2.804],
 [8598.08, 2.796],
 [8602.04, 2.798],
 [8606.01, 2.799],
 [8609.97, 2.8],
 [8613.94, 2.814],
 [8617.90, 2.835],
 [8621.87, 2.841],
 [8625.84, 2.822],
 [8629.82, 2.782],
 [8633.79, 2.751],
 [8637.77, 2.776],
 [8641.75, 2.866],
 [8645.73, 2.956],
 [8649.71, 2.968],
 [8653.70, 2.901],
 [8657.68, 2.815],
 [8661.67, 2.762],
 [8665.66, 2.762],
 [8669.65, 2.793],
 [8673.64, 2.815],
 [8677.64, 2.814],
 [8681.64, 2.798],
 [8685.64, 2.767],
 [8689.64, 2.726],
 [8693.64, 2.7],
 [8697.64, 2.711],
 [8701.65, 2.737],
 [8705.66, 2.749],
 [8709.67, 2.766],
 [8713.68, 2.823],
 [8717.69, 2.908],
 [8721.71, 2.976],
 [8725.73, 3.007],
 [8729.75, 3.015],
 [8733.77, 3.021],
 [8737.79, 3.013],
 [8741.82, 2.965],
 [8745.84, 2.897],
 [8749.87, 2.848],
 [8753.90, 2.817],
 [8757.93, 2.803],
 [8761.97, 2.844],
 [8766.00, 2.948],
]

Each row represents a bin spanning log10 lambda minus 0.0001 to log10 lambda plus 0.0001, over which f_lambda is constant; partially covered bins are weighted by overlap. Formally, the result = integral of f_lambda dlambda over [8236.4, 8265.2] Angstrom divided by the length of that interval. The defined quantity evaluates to 2.77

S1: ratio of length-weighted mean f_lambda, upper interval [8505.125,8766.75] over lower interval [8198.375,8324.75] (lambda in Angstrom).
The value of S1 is 1.0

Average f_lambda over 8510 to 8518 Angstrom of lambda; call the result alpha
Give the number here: 2.81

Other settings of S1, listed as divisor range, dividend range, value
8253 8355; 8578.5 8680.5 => 1.02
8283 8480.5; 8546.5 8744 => 1.02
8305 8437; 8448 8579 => 1.04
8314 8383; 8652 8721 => 1.03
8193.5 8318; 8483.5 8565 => 1.02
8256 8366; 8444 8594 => 1.03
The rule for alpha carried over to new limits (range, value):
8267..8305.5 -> 2.8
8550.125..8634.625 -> 2.77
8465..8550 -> 2.84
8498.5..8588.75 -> 2.78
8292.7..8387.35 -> 2.69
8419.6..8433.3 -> 2.89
